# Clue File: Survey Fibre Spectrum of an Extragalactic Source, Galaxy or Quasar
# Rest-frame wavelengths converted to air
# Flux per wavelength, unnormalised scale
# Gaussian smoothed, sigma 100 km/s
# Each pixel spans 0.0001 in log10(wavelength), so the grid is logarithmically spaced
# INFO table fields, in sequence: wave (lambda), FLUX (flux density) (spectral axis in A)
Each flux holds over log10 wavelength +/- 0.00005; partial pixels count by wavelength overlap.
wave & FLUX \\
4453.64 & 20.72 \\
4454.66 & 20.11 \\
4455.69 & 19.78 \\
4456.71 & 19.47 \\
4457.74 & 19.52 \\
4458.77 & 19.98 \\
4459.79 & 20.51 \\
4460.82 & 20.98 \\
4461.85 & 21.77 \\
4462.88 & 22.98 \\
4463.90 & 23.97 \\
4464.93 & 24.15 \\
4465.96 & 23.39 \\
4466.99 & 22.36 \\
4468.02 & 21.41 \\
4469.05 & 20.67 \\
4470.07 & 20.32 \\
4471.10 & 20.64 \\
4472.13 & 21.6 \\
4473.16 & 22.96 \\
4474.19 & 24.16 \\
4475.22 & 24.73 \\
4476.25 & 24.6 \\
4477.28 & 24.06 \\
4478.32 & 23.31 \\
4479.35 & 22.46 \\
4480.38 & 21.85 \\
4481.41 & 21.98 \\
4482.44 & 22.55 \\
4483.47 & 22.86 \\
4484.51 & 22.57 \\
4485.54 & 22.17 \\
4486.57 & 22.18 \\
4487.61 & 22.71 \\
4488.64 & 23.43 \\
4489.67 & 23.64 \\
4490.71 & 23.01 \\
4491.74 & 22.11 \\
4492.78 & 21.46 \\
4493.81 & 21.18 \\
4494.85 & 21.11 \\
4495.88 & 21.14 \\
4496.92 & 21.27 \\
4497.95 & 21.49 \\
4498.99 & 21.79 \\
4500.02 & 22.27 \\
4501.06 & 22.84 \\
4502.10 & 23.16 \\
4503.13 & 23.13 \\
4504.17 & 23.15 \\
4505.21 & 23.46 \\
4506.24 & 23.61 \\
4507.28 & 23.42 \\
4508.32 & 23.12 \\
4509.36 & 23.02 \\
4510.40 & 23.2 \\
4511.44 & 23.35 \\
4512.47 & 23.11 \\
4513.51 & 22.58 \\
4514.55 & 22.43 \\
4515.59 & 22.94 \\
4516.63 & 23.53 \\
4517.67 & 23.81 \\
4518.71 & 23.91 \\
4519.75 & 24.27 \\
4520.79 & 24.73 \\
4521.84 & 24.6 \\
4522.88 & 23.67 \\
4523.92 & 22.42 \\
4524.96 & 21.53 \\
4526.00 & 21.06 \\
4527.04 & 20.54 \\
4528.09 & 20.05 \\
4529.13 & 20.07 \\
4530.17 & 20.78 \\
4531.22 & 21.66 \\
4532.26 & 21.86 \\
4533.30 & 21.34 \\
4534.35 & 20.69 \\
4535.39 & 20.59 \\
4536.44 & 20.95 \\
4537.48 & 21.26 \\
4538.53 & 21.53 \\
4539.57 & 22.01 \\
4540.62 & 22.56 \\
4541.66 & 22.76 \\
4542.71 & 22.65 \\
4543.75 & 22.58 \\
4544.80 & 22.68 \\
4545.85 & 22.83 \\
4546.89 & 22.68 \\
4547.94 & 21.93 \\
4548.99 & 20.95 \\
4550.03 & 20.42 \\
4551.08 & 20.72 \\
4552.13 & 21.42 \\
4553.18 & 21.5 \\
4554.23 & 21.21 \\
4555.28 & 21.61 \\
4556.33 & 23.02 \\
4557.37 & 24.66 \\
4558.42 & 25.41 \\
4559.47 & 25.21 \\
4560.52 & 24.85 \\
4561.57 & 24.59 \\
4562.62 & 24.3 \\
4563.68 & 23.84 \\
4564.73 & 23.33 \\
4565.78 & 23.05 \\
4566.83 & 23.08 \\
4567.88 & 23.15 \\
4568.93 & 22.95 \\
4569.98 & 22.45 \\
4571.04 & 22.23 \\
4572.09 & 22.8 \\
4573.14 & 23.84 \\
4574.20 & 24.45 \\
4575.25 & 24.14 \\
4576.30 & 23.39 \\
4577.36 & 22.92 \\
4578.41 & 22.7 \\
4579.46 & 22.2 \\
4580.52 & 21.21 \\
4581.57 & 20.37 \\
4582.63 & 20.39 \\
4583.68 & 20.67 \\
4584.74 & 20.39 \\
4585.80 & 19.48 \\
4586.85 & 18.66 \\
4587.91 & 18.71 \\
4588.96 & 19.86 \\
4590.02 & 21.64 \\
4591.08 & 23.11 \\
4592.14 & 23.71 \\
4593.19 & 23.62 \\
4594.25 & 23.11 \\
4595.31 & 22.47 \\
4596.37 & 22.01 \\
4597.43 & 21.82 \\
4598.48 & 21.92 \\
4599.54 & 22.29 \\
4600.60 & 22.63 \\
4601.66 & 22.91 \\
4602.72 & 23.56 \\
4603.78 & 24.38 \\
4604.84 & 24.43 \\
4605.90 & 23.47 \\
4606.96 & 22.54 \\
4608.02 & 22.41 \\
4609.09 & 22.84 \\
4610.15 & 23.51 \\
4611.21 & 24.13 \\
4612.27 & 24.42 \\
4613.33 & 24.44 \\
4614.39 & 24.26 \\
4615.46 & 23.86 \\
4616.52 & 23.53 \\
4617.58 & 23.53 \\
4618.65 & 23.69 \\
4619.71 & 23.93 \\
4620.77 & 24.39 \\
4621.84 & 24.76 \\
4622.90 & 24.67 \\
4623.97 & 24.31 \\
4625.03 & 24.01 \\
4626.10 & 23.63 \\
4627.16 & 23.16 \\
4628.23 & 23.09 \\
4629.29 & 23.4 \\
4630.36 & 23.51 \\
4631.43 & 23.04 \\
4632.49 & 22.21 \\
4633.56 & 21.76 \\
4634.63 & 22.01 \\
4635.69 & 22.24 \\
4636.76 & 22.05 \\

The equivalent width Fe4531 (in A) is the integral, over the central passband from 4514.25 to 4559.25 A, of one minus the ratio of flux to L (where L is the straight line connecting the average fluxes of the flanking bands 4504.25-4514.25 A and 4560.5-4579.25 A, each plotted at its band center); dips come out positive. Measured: 2.1 A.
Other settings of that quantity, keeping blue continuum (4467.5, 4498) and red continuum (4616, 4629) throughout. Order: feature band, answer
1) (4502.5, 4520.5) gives -0.5 A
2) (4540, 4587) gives 1.4 A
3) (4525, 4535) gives 0.8 A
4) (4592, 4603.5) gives 0.4 A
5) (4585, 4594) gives 0.9 A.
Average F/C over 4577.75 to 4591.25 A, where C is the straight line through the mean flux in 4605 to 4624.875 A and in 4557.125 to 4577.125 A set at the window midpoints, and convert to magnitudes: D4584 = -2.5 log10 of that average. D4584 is 0.15 mag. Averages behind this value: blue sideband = 23.7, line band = 20.7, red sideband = 23.8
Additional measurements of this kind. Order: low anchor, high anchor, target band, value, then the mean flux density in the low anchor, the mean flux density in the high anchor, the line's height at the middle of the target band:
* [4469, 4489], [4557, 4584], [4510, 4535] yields 0.023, 22.6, 23.2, 22.9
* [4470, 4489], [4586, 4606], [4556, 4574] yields -0.062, 22.7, 22.3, 22.4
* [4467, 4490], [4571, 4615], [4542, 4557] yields 0.029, 22.6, 22.5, 22.5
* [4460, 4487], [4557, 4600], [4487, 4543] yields 0.009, 22.5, 22.6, 22.5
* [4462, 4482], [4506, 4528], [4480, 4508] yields 0.020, 22.7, 23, 22.9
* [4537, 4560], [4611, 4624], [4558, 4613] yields 0.027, 22.4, 24.1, 23.3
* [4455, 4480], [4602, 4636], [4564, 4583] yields 0.017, 22.1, 23.5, 23.1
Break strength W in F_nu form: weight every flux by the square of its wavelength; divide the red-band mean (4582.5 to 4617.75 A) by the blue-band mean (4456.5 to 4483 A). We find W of 1.1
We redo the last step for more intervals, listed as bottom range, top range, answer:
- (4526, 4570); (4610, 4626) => 1.12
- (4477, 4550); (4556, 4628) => 1.07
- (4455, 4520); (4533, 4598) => 1.03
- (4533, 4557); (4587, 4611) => 1.06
